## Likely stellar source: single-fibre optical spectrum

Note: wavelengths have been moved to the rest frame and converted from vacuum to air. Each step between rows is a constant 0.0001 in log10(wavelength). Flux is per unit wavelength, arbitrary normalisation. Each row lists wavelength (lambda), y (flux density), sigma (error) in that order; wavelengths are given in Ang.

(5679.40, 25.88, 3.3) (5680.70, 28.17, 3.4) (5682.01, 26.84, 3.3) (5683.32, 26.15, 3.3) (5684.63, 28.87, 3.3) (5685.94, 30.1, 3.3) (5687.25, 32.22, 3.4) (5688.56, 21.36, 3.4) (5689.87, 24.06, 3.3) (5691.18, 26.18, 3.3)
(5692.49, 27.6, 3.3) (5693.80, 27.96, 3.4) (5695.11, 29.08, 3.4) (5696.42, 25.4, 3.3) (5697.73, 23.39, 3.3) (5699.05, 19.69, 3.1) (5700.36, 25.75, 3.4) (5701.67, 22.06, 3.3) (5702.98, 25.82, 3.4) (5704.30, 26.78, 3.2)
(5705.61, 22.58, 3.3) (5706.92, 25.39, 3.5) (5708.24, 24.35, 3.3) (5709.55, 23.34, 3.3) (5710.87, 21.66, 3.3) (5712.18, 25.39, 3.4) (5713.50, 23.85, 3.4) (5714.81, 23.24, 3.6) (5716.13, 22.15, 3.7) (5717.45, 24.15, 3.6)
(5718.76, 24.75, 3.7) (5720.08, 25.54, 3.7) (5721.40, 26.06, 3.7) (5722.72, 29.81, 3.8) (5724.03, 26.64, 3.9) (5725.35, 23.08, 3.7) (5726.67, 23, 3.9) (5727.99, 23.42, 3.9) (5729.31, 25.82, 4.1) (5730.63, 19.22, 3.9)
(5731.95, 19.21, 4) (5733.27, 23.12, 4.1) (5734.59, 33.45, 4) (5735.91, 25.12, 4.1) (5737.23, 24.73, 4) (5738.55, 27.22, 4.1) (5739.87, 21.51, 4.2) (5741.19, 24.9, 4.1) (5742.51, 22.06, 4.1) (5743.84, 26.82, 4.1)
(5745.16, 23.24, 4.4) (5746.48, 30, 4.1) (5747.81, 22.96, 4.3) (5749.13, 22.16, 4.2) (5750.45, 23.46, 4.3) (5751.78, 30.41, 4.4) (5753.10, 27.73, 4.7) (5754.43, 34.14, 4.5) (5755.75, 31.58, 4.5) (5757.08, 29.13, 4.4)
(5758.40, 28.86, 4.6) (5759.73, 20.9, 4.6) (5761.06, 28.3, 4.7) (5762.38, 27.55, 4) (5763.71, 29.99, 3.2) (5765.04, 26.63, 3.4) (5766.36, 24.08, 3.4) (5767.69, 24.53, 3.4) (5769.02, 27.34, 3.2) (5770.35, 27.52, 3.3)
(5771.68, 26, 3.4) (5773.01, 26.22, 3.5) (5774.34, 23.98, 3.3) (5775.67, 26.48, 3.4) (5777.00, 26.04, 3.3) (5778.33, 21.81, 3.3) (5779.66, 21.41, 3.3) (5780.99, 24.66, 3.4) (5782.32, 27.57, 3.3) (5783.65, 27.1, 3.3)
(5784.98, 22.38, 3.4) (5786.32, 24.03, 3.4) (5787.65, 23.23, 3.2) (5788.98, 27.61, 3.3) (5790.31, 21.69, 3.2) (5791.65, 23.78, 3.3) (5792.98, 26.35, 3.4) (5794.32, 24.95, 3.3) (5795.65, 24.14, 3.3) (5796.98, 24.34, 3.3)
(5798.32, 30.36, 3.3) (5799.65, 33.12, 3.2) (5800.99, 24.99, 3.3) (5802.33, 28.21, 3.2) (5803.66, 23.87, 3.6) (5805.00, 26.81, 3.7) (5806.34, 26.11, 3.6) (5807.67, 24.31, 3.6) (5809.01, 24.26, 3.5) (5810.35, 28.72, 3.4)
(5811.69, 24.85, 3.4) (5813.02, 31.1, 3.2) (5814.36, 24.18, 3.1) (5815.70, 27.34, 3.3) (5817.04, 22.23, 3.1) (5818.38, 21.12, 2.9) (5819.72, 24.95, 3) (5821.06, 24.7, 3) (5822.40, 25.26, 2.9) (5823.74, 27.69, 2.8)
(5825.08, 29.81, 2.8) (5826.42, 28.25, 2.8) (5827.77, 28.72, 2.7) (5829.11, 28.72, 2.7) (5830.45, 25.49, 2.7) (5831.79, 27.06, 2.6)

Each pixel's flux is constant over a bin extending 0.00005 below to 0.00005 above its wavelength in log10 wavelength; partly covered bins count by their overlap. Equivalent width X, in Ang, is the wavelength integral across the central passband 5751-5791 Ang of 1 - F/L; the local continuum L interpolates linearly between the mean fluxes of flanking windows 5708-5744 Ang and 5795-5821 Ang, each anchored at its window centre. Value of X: -1.6 Ang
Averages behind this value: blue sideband 24.4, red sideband 26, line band 26.3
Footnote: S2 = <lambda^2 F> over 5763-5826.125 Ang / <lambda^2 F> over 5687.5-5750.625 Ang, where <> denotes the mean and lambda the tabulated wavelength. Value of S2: 1.07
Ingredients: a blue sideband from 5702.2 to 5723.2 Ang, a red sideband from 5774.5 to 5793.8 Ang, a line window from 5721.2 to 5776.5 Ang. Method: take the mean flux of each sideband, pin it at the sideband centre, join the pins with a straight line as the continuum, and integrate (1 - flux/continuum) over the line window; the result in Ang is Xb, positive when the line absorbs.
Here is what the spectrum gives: -3.0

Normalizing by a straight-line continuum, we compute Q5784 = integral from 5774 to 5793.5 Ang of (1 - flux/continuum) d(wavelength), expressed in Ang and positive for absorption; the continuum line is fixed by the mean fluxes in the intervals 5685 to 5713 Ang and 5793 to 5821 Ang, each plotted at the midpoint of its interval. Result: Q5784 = 1.0 Ang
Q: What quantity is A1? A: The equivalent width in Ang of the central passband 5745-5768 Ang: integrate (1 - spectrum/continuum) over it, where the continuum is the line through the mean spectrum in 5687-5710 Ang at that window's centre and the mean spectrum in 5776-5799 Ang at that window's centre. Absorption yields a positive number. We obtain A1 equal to -2.02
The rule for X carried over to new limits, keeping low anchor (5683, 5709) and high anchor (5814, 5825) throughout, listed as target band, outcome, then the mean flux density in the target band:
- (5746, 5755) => -0.6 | 27.1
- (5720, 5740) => 0.5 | 24.9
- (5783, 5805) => -0.5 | 25.7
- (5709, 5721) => 0.8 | 23.8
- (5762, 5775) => -0.6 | 26.3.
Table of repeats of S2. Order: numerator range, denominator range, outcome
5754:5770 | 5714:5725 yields 1.11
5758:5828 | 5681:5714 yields 1.05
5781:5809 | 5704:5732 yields 1.09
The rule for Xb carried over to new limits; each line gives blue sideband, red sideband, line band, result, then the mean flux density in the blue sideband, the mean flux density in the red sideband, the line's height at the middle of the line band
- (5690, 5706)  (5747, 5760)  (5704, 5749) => 3.08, 25.2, 27.3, 26.3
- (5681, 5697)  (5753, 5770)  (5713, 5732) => 2.28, 27.2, 27.7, 27.4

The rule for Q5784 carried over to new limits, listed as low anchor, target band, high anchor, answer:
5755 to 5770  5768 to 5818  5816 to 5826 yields 1.1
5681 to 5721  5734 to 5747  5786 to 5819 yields -0.2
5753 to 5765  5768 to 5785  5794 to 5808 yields 1.5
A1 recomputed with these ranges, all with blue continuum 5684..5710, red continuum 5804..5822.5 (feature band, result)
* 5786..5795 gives 0.3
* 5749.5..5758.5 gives -1.3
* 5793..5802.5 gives -0.6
